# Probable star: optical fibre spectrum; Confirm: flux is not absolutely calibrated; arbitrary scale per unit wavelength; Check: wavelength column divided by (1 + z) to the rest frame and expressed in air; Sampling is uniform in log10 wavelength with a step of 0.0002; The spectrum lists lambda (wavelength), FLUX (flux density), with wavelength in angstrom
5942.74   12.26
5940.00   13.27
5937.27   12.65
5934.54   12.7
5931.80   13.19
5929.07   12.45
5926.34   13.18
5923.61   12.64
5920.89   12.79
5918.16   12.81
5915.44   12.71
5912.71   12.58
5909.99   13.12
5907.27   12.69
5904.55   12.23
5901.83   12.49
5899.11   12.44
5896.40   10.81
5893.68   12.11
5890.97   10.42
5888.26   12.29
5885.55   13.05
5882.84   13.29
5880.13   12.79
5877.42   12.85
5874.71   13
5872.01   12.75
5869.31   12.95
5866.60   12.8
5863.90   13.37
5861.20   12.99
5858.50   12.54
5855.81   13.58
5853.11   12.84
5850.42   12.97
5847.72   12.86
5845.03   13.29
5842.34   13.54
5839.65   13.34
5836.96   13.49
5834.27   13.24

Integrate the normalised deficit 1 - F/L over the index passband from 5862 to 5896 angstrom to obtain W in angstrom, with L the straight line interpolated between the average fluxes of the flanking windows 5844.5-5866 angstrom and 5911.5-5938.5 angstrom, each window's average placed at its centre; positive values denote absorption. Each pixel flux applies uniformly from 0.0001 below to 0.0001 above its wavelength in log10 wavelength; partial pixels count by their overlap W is 0.9 angstrom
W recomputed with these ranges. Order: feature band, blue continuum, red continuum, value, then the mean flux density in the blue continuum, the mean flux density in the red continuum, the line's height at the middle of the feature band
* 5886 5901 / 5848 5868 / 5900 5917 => 1.2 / 13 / 12.6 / 12.7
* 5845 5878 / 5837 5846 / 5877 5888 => 0.5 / 13.4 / 12.9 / 13.2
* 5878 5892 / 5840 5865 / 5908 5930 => 0.6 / 13.1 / 12.8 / 13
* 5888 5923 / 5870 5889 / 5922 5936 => 1.6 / 12.9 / 12.8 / 12.9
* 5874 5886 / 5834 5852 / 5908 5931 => 0.0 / 13.2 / 12.8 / 13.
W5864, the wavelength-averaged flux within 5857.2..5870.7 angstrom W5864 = 12.9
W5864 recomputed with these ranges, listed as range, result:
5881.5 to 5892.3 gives 12.3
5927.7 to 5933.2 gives 12.8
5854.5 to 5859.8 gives 13.1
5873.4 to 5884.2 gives 13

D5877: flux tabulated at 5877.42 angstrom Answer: 12.85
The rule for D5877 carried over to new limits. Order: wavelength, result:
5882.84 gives 13.29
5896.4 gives 10.81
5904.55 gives 12.23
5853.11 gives 12.84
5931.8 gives 13.19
